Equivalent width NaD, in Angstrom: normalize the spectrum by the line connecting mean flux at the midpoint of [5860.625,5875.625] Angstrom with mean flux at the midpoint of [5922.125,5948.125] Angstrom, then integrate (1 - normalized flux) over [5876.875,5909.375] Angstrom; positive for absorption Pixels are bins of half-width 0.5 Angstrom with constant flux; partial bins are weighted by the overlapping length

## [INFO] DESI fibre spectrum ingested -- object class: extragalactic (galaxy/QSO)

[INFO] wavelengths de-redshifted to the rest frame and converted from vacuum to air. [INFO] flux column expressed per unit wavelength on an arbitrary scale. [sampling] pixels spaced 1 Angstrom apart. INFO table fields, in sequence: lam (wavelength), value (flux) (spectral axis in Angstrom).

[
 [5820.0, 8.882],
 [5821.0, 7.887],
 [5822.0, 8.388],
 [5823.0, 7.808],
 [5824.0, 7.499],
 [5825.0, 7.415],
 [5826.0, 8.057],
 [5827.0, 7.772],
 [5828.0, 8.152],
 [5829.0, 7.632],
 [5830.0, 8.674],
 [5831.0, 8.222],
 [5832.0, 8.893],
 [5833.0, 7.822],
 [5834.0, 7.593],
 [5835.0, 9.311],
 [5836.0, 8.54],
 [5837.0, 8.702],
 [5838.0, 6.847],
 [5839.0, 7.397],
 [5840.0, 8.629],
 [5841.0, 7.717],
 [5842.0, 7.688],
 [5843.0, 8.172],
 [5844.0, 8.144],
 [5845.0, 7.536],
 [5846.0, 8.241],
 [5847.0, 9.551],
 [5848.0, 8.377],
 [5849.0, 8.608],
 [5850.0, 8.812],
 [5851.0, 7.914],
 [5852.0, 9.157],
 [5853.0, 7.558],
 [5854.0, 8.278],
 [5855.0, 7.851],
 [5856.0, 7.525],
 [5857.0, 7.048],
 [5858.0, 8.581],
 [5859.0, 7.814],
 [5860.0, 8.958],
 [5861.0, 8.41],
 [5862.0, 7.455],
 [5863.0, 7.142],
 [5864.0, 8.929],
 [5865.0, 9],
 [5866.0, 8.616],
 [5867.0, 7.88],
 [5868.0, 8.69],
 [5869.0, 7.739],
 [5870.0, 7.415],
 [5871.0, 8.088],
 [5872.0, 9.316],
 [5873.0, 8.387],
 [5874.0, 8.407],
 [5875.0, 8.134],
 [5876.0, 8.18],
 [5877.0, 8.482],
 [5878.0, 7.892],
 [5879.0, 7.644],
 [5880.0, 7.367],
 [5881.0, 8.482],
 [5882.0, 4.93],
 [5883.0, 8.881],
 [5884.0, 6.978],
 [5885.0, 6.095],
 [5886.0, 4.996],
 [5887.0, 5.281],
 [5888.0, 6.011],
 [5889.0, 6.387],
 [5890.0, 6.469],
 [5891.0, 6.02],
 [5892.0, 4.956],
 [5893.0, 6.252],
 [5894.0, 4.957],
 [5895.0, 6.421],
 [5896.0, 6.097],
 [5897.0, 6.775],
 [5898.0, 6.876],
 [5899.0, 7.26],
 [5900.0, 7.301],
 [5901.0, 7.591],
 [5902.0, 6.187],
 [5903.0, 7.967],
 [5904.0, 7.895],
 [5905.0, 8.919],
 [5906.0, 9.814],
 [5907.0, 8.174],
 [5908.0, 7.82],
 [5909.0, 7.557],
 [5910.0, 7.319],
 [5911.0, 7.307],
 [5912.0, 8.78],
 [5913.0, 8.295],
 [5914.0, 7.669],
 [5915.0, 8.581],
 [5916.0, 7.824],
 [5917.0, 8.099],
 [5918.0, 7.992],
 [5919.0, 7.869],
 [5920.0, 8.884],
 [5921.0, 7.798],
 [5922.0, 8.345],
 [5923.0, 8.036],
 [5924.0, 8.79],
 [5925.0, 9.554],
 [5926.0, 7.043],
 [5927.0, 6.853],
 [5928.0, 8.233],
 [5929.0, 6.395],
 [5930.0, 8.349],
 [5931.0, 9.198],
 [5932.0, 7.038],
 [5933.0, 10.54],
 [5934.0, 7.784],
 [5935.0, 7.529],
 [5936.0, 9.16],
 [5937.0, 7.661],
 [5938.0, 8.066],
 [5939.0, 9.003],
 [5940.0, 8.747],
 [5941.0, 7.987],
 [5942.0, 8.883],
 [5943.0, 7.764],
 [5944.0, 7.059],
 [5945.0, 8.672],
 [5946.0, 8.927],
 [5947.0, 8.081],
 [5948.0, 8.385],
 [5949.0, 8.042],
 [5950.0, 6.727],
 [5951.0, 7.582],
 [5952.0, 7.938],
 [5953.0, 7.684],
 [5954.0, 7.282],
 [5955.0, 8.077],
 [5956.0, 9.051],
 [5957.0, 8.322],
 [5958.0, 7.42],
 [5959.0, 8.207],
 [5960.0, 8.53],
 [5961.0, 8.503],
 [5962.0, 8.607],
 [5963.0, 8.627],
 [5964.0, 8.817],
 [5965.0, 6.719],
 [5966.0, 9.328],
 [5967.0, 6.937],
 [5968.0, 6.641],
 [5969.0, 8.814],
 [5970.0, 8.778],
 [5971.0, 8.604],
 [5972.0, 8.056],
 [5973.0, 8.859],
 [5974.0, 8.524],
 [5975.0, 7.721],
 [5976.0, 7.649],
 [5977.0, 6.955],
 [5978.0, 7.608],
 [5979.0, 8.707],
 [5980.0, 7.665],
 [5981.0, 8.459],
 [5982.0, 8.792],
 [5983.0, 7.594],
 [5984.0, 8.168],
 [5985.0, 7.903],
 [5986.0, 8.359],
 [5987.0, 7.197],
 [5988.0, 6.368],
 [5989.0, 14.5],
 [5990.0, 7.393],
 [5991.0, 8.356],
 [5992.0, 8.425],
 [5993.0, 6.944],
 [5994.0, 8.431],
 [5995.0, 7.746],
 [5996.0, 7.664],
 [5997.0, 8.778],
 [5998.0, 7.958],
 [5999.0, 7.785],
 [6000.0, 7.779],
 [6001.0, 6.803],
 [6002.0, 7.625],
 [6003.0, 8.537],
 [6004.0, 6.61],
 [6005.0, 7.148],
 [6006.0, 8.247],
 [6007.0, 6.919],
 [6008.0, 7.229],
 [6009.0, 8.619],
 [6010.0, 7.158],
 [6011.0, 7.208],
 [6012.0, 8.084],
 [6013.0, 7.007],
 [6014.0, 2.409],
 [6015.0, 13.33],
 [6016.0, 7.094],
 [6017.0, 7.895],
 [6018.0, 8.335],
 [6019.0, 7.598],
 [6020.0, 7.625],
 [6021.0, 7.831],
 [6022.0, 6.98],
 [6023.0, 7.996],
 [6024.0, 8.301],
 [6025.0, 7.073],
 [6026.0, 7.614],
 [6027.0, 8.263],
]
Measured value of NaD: 5.0 Angstrom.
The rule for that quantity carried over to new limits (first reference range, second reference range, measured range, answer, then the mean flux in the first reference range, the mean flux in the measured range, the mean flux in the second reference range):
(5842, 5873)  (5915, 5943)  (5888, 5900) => 2.9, 8.22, 6.26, 8.21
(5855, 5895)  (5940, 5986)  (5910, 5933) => -0.9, 7.42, 8.08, 8.09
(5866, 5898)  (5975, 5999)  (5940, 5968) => -0.9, 7.1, 8.07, 8.14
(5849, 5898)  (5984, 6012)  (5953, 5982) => -1.2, 7.48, 8.13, 7.92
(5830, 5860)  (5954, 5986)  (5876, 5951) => 4.9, 8.18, 7.63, 8.14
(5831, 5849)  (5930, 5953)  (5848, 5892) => 2.7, 8.2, 7.69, 8.21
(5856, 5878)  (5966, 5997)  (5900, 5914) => 0.4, 8.2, 7.94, 8.16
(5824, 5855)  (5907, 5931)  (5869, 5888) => 1.5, 8.16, 7.46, 8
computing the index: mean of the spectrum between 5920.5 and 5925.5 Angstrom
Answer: 8.5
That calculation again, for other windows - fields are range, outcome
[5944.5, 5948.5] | 8.52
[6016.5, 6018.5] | 8.12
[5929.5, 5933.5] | 8.78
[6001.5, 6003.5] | 8.08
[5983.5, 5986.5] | 8.14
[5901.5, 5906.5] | 8.16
